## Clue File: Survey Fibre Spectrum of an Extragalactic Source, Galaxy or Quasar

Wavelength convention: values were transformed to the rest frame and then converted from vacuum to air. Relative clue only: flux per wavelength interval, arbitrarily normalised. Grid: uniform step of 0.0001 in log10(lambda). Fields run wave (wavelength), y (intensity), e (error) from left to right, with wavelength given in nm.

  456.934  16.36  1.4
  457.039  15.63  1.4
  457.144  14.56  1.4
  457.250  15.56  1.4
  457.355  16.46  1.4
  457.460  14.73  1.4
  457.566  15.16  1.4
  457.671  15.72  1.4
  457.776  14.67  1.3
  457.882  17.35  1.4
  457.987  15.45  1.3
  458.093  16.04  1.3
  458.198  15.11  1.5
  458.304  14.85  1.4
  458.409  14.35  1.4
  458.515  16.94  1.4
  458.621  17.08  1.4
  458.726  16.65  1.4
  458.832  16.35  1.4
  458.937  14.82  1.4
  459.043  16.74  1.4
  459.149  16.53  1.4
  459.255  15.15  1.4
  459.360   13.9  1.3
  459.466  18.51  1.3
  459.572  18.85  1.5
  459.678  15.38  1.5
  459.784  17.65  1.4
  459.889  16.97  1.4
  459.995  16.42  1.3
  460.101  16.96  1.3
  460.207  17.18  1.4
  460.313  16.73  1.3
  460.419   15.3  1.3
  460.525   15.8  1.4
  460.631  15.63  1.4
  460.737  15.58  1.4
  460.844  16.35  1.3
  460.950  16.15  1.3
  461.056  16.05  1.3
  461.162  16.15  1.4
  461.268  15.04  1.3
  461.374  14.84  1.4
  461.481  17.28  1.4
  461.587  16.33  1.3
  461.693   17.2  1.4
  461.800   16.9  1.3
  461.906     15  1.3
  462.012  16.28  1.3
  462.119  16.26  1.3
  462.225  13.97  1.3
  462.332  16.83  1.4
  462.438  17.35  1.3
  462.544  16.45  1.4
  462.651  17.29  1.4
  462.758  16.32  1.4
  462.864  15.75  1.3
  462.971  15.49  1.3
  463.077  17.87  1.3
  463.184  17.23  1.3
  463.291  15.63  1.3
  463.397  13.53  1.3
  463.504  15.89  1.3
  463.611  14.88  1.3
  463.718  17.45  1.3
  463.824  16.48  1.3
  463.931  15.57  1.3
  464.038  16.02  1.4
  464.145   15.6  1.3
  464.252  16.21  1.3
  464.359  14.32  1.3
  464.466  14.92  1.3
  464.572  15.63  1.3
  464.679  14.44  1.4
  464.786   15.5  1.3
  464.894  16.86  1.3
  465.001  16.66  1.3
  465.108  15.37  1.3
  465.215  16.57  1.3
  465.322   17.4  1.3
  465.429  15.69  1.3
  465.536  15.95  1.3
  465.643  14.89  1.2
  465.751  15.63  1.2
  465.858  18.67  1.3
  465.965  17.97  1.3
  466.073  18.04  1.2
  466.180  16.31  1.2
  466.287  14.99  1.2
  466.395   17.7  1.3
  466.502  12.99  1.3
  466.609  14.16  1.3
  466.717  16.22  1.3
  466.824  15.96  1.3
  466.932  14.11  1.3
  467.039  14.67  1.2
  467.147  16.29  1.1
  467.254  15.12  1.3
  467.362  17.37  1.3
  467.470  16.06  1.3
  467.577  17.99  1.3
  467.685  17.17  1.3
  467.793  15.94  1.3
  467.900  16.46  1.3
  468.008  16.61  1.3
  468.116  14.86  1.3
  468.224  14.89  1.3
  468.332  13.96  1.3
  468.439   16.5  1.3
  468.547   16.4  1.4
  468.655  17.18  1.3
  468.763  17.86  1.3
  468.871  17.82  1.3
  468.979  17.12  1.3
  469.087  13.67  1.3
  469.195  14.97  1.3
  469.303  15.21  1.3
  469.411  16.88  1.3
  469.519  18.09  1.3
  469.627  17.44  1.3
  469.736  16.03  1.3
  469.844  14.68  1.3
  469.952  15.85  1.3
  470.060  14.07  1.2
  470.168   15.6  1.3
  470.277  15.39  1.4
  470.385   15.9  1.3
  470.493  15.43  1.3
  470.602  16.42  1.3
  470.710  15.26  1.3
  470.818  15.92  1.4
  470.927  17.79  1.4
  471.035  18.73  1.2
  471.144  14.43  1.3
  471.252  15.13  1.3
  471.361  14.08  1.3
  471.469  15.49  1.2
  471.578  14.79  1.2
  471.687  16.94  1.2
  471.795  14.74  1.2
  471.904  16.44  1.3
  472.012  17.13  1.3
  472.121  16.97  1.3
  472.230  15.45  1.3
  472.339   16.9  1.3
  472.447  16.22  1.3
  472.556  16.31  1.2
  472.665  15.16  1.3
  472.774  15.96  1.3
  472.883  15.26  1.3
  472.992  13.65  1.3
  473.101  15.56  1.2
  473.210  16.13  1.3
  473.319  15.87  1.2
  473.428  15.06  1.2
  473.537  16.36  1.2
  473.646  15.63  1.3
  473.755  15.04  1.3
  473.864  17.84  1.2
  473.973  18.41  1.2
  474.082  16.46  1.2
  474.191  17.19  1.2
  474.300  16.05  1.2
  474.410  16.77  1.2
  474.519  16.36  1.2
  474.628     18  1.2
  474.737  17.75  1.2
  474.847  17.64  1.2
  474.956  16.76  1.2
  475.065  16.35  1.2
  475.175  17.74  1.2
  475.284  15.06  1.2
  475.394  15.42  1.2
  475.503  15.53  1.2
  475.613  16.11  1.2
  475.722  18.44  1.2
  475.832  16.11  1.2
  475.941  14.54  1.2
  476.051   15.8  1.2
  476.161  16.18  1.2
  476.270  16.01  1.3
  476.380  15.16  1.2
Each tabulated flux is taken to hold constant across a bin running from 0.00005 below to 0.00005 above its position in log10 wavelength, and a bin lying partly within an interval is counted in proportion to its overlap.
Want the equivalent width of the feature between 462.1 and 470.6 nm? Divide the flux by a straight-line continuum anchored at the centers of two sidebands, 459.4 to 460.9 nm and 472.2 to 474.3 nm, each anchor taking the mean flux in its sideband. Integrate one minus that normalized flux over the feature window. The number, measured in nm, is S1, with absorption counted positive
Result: 0.18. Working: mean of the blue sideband 16.6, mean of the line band 16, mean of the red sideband 16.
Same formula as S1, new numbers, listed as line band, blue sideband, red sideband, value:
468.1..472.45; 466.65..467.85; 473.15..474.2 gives 0.063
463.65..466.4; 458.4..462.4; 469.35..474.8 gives 0.005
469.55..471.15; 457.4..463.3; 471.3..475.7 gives 0.017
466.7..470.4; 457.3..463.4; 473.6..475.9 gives 0.100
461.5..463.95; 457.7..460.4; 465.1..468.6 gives -0.007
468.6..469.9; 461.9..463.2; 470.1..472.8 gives -0.031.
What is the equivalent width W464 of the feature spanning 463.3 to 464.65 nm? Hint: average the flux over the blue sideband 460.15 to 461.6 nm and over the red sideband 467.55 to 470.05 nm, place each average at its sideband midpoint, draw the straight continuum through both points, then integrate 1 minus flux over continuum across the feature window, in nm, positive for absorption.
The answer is 0.05 nm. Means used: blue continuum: 16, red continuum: 16.2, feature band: 15.5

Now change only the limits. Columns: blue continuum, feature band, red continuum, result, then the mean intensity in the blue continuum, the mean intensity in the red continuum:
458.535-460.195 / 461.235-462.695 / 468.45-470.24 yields 0.02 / 16.6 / 16.2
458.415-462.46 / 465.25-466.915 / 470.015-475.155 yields 0.01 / 16.3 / 16.1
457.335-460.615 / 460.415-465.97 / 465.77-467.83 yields 0.04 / 16.1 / 16.2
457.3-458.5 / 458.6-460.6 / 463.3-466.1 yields -0.11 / 15.5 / 16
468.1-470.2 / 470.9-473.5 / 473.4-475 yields 0.10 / 16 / 16.8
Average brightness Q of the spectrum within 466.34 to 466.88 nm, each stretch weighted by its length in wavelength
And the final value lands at 15.4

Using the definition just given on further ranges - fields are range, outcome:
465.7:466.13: 17.6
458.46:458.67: 16.9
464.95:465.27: 16.2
